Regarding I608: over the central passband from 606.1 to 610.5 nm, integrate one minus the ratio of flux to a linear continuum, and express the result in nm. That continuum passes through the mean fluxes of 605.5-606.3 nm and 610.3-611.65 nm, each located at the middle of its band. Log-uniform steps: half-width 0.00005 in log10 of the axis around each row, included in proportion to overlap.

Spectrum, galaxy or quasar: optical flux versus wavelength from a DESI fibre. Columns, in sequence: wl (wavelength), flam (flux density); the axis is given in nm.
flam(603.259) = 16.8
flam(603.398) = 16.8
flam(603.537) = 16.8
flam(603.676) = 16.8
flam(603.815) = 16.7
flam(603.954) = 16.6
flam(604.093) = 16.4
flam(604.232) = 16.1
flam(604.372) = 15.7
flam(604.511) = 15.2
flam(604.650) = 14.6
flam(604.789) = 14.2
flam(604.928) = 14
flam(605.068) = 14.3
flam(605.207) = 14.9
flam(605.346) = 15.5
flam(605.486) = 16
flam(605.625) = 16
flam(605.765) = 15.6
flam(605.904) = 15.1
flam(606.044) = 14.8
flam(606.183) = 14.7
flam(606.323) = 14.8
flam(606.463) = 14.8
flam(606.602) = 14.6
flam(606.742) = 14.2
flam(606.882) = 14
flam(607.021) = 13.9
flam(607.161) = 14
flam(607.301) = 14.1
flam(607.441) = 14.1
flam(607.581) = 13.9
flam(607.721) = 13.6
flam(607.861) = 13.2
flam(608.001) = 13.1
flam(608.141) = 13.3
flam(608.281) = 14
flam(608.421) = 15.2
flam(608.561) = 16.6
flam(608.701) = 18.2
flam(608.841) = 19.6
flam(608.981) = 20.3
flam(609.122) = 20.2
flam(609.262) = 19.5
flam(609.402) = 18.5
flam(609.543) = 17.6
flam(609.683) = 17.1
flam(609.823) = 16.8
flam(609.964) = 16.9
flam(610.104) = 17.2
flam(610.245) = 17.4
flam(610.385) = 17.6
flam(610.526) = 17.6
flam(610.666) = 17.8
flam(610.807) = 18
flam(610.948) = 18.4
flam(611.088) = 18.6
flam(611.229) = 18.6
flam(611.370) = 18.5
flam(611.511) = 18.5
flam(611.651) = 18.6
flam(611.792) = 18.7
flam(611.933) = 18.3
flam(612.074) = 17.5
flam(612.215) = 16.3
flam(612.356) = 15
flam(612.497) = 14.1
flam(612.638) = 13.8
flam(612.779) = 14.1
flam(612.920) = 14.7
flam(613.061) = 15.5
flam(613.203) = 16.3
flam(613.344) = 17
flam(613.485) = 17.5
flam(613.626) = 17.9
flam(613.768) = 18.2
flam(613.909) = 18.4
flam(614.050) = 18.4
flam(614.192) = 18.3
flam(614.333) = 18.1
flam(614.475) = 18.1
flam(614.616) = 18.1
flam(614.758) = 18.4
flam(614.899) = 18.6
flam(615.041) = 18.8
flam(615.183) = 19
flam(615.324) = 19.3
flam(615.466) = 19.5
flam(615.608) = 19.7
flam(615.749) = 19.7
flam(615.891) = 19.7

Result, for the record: 0.20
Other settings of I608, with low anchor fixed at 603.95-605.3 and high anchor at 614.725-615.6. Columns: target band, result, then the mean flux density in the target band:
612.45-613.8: 0.18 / 15.9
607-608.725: 0.21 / 14.3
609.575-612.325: -0.05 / 17.8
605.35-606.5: 0.03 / 15.2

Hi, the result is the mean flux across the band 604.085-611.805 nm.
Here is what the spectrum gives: 16.1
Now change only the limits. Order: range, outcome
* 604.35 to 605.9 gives 15.1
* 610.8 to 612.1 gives 18.4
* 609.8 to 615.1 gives 17.4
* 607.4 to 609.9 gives 16.4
